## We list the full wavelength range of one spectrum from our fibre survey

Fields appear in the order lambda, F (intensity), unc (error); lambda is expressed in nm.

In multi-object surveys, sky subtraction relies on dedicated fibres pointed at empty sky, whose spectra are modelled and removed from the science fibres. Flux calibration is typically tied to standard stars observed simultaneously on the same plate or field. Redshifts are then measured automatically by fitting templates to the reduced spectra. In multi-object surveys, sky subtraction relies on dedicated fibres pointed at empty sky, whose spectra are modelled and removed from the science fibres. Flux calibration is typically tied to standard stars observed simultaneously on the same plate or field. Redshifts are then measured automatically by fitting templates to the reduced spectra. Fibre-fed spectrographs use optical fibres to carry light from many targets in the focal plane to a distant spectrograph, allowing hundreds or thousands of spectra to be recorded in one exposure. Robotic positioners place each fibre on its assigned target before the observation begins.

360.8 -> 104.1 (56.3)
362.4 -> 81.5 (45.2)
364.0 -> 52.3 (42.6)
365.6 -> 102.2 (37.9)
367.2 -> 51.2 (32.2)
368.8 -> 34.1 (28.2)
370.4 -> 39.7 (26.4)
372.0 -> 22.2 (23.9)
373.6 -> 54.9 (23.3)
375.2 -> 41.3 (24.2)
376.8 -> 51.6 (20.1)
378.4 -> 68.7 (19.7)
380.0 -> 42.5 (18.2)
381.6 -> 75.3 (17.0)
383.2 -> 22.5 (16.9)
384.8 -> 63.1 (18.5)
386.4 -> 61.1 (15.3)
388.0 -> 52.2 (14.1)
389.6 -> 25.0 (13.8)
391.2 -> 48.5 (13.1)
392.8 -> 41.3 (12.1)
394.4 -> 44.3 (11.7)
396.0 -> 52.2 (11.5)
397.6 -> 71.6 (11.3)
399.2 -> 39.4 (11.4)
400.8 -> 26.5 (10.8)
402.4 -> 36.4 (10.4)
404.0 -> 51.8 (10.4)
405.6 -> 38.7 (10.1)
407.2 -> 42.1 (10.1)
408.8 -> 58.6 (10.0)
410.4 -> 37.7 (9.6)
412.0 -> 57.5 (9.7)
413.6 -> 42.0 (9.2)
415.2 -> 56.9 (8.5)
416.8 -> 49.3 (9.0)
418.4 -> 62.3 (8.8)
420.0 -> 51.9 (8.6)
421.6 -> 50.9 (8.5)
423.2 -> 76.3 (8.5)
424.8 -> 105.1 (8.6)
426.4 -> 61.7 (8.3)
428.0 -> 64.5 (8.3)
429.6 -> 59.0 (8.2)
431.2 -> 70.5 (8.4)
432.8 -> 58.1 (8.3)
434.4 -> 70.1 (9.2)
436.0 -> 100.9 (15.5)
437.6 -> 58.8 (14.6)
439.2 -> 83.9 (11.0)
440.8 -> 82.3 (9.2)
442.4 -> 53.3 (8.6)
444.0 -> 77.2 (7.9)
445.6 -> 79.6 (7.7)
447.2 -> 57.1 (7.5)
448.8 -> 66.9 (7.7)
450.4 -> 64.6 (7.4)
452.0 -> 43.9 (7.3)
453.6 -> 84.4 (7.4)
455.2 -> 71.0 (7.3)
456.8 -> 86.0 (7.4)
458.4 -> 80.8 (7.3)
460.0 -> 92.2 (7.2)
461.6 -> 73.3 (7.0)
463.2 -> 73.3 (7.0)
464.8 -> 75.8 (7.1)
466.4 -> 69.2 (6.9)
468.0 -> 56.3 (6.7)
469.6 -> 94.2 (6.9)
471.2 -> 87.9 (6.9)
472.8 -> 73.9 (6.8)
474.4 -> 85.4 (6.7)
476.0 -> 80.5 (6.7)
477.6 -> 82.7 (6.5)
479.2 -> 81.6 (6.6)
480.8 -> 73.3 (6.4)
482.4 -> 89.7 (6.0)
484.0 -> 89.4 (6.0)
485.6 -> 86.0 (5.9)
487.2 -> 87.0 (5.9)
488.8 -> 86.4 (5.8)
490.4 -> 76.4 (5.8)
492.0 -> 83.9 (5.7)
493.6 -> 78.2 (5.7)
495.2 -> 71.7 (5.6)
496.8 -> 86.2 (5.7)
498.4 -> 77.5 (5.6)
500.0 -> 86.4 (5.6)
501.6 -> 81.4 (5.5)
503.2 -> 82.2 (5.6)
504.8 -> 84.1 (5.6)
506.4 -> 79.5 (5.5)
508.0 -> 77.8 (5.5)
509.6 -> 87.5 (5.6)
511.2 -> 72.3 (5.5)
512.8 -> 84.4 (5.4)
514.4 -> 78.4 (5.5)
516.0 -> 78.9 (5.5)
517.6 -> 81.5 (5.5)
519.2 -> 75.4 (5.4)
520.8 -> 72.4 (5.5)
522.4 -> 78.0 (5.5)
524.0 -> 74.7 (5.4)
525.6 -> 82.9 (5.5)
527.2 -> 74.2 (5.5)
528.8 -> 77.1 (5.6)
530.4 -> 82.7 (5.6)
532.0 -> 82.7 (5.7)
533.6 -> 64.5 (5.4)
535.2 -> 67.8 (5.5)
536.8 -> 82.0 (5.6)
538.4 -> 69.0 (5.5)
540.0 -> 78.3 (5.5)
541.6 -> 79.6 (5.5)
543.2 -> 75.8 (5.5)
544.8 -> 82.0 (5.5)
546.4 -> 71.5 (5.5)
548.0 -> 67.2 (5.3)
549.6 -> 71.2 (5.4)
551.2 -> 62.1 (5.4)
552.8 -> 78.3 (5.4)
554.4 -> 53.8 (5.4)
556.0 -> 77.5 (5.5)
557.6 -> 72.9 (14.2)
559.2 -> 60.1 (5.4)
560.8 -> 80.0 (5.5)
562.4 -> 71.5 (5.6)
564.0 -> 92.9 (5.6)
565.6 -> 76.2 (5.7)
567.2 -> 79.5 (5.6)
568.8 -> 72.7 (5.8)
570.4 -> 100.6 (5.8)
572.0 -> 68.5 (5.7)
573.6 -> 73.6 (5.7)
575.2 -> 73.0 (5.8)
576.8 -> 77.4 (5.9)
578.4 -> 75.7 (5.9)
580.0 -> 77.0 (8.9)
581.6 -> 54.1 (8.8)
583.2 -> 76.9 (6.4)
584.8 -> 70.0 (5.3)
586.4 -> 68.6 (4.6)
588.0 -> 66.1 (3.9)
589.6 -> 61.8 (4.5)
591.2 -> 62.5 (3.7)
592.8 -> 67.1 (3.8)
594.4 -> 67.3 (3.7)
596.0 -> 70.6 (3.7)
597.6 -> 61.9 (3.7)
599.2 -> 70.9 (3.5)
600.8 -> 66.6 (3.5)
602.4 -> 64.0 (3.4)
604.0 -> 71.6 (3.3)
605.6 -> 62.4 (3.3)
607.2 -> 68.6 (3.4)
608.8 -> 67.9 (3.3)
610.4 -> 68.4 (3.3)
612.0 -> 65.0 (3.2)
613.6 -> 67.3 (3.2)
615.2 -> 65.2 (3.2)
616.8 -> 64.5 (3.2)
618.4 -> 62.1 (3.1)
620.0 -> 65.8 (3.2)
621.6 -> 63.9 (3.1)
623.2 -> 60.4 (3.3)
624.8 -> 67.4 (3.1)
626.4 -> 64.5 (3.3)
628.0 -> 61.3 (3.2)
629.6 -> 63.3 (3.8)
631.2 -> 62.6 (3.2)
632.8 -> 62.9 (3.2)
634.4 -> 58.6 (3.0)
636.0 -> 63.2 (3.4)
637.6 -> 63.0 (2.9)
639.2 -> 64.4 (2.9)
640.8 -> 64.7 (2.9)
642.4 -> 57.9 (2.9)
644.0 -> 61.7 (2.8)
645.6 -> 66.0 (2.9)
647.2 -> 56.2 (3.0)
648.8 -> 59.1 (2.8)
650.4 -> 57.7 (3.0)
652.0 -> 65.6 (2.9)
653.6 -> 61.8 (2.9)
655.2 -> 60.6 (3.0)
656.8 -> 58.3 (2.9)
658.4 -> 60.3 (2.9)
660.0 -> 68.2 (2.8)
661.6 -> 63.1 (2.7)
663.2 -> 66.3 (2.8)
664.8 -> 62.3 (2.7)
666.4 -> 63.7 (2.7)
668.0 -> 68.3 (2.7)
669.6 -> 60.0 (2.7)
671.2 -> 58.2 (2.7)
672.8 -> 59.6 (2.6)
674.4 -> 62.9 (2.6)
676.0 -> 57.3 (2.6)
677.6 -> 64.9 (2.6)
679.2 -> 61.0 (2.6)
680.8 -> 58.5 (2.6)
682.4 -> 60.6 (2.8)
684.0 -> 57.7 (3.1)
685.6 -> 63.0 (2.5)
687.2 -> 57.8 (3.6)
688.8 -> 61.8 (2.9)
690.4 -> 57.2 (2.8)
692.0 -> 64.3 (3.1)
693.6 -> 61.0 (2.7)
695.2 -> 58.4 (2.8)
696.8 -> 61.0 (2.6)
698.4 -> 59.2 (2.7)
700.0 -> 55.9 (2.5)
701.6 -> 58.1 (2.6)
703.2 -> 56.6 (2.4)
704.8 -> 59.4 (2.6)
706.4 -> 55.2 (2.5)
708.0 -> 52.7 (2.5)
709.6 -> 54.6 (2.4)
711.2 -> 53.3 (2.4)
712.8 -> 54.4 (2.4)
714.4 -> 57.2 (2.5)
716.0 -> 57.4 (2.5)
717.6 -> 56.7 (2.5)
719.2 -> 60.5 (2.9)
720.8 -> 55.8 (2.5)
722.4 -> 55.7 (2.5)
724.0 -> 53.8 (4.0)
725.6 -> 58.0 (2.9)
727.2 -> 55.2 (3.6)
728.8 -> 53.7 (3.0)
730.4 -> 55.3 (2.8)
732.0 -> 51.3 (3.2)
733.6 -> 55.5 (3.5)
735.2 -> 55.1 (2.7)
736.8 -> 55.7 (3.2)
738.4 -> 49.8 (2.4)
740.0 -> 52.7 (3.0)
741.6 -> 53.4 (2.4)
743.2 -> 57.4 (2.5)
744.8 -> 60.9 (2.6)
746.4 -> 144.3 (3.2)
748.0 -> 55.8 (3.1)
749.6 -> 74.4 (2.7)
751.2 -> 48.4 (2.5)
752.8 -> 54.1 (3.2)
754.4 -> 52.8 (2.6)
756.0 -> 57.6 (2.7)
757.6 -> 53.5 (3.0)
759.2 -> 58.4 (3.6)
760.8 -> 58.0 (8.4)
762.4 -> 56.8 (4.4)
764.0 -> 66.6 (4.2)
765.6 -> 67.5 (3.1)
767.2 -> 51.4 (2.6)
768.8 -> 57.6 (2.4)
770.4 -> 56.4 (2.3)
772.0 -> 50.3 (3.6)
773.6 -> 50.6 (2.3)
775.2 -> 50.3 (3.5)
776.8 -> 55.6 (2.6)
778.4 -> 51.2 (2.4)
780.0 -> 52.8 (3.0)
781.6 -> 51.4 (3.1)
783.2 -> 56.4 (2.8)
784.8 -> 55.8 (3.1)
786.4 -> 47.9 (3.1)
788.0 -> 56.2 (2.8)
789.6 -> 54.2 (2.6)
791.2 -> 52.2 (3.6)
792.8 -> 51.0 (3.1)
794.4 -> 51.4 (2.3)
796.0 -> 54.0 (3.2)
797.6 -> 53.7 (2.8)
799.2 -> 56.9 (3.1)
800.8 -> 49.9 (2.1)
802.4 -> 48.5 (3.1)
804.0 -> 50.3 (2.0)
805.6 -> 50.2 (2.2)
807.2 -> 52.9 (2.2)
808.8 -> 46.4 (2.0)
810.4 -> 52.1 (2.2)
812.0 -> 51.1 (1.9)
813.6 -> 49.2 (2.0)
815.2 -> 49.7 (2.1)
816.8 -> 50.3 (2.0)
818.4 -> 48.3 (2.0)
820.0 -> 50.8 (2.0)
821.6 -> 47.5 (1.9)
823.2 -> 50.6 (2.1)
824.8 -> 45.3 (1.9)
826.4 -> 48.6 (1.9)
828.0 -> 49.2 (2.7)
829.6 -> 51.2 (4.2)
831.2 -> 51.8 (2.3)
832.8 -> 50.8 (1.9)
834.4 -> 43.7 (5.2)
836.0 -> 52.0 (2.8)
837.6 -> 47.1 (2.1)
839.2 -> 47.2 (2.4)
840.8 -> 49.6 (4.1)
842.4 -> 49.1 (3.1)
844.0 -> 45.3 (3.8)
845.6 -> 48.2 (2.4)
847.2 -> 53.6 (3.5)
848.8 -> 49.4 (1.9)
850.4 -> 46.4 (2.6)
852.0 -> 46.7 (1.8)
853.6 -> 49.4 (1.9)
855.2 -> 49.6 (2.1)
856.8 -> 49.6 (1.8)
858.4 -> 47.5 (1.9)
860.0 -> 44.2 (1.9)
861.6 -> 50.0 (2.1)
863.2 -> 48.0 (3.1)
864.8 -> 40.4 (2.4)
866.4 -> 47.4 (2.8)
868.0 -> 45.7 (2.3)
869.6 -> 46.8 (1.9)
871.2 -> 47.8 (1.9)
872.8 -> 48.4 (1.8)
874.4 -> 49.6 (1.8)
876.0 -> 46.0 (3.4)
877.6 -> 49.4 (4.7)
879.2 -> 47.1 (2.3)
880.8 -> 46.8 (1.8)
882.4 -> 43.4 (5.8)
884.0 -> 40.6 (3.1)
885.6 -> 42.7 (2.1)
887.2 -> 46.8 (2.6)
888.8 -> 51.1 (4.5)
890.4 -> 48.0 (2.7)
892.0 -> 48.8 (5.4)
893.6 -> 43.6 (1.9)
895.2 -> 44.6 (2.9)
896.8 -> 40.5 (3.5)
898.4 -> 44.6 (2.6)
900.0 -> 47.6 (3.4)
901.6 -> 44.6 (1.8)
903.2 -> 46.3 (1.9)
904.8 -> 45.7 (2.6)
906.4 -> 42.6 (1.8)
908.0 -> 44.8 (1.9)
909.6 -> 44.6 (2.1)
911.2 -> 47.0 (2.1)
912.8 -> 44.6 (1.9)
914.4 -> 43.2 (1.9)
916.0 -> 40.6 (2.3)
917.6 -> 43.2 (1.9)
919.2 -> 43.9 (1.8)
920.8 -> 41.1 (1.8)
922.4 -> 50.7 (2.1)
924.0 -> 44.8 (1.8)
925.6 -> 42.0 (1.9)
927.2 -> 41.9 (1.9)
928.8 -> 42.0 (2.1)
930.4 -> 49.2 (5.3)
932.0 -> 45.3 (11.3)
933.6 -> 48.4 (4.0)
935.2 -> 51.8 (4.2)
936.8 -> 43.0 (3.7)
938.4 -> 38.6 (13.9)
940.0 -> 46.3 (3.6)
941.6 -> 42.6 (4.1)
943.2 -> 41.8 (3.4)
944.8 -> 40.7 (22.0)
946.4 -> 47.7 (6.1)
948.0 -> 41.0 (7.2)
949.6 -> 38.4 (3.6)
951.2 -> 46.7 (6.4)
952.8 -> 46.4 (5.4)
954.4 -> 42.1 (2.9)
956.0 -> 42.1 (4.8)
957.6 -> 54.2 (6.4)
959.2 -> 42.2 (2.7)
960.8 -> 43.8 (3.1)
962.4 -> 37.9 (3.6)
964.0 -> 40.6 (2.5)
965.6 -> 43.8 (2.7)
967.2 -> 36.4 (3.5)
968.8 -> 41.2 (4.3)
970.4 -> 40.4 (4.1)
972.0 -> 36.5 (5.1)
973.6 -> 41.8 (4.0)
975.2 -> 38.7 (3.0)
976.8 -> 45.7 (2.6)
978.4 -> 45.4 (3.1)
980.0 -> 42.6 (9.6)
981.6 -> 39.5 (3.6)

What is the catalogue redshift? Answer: 0.138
